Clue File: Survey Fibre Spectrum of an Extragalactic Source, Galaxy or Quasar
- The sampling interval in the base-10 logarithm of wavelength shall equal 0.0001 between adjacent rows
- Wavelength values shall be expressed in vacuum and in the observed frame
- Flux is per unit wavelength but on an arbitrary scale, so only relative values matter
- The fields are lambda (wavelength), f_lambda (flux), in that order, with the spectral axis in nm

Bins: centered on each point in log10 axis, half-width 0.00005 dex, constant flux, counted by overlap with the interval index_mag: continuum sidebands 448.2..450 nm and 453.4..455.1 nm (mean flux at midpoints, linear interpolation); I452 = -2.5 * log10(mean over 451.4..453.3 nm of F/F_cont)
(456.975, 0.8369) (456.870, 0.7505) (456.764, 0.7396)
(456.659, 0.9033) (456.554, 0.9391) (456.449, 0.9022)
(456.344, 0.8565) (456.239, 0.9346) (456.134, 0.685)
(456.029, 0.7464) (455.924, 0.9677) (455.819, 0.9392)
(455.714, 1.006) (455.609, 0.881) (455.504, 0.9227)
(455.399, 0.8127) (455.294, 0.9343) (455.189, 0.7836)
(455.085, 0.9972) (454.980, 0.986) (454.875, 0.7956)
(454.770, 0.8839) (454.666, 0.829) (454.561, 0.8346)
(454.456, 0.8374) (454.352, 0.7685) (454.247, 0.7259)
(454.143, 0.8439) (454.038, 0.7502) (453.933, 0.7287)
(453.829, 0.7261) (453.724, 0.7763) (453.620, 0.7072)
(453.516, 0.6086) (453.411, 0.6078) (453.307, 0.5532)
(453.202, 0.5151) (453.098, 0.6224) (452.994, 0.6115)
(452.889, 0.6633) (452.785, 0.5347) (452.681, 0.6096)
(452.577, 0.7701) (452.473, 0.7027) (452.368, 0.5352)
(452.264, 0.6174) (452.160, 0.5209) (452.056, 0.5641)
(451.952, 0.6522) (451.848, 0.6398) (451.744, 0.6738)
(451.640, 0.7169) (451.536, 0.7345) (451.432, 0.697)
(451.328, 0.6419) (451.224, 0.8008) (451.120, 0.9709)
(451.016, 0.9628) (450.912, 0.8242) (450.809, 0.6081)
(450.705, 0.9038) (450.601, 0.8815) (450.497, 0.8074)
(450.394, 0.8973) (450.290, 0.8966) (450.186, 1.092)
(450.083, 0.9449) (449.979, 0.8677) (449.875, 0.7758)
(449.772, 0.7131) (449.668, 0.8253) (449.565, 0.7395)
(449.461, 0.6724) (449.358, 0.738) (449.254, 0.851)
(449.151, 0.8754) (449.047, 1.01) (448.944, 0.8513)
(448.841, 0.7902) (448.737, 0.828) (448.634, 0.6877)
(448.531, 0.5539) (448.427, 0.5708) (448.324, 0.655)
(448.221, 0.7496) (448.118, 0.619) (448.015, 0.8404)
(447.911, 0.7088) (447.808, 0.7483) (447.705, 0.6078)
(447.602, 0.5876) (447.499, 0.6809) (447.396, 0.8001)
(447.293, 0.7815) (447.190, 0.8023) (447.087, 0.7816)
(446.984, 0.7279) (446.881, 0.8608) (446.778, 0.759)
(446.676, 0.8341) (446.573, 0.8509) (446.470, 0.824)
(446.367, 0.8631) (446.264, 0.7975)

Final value 0.23 mag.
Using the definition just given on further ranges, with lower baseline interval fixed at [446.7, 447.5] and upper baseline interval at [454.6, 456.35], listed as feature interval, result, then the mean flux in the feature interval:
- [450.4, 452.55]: 0.147 mag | 0.727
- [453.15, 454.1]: 0.278 mag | 0.665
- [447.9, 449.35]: 0.061 mag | 0.757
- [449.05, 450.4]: -0.037 mag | 0.841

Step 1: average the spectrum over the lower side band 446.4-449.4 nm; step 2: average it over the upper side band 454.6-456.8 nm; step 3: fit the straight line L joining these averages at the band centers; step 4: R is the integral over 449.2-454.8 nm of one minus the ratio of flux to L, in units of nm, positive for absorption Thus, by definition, 0.55 nm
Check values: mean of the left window 0.758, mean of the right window 0.879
